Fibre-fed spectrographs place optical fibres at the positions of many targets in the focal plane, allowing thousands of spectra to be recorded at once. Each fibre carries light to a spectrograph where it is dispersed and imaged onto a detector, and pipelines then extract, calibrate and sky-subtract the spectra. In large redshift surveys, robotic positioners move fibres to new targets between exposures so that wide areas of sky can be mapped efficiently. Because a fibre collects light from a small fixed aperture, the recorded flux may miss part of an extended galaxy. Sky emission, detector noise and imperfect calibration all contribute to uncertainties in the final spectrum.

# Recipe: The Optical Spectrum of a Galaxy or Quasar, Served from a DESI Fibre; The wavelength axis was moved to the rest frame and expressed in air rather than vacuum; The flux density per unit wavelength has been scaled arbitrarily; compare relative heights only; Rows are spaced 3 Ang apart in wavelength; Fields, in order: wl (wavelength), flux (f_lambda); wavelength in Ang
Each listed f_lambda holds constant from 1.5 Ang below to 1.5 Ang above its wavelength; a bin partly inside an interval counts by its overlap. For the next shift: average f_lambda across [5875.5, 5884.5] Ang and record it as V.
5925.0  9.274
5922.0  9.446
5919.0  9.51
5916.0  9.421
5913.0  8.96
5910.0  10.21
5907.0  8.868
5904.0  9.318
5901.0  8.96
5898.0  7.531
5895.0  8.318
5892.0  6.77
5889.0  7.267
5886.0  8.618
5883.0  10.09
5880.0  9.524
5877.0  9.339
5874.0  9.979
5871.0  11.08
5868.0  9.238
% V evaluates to 9.65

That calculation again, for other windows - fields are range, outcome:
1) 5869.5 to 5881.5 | 9.98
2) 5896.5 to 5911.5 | 8.98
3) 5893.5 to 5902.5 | 8.27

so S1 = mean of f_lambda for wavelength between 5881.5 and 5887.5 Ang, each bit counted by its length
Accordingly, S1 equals 9.35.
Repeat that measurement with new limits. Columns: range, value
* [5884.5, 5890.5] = 7.94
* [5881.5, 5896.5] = 8.21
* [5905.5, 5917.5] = 9.36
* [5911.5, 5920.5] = 9.3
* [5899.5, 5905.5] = 9.14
